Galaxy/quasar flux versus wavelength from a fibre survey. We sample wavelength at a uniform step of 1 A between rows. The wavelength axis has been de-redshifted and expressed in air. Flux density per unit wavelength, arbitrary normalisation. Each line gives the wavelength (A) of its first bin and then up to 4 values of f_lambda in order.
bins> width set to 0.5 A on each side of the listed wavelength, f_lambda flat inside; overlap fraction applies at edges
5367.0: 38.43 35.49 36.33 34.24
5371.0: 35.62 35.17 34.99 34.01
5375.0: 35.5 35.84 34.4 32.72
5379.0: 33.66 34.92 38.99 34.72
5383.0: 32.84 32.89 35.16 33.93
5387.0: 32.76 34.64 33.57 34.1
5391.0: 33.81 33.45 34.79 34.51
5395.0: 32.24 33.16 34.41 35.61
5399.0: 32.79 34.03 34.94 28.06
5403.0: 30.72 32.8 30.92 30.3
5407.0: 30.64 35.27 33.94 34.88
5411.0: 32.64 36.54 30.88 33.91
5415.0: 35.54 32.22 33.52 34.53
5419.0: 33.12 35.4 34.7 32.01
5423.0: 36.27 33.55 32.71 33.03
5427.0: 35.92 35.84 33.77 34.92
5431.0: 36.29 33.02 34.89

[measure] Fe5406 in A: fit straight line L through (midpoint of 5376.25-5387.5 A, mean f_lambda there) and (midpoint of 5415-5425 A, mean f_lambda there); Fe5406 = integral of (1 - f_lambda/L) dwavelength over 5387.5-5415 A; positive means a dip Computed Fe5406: 0.7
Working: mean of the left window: 34.3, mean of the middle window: 33.3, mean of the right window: 33.9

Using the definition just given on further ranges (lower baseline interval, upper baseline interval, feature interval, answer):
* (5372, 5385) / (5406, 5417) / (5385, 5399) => 0.1 A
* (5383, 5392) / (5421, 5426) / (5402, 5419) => 0.4 A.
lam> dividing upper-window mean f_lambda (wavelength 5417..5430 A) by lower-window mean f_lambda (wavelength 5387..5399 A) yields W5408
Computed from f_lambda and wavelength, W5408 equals 1.0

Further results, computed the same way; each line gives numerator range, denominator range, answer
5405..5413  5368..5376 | 0.94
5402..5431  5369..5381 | 0.96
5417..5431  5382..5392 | 1.02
